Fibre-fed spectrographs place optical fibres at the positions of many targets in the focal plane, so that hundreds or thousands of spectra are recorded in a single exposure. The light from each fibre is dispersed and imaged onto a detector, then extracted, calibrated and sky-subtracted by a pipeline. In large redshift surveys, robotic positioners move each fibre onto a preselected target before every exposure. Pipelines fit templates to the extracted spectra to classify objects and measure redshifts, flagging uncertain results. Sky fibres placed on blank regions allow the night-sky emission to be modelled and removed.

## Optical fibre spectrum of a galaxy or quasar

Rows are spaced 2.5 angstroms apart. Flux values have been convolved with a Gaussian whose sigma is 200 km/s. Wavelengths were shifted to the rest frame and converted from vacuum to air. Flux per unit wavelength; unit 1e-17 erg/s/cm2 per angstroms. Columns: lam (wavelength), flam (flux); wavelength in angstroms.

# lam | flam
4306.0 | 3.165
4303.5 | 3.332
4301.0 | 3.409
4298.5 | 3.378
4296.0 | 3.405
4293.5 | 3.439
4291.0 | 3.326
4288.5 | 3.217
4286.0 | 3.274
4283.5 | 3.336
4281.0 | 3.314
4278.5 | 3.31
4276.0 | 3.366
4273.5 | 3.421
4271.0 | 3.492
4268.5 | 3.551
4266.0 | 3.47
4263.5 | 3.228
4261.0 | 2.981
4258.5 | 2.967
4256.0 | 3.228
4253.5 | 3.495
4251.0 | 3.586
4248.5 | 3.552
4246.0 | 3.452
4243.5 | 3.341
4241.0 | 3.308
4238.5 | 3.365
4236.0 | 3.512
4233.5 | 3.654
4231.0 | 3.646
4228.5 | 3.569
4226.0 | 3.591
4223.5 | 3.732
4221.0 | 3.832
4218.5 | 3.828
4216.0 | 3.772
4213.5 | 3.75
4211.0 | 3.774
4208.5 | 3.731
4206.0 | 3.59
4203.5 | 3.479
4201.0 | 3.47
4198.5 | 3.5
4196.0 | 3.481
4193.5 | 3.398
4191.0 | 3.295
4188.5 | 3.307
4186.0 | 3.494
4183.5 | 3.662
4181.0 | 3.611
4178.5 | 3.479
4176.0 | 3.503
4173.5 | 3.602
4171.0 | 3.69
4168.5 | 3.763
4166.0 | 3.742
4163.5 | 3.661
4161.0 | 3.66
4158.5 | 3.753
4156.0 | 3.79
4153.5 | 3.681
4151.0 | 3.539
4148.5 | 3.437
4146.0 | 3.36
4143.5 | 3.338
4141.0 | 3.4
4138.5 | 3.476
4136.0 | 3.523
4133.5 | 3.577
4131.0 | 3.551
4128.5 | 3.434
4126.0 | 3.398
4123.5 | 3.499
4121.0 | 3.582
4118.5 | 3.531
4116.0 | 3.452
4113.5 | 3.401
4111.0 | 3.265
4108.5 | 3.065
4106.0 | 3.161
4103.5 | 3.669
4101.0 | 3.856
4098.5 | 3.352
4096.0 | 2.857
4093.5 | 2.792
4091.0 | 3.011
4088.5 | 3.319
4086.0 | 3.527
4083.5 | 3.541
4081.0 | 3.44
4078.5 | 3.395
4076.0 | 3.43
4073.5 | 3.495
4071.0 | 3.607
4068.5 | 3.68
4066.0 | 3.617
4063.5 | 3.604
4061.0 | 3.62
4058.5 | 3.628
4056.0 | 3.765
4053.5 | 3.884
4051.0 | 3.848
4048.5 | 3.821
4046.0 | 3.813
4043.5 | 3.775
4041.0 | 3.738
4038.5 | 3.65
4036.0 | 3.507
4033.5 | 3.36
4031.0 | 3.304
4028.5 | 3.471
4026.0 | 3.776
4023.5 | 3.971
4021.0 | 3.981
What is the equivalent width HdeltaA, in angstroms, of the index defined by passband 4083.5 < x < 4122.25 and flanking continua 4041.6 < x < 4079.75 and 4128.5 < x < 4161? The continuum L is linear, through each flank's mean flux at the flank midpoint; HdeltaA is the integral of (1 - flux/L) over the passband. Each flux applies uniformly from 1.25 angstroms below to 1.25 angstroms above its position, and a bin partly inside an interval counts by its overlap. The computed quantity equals 2.9 angstroms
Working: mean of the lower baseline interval 3.67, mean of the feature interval 3.33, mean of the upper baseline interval 3.54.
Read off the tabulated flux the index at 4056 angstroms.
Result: 3.765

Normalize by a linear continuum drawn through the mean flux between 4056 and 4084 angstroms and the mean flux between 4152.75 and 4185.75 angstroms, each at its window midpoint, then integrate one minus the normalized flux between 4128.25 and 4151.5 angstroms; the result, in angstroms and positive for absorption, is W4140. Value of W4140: 1.1 angstroms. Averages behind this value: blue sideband 3.56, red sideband 3.66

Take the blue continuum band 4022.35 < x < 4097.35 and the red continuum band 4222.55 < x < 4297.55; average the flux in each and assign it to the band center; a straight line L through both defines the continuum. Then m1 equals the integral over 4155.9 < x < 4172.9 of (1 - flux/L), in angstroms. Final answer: -1.20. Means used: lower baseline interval 3.54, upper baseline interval 3.4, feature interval 3.71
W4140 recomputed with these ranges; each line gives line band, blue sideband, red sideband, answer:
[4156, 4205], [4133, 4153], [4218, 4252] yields -0.8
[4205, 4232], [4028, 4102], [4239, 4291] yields -2.6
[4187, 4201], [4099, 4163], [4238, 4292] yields 0.1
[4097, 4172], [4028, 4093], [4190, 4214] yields 0.7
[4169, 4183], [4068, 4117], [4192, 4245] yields -0.3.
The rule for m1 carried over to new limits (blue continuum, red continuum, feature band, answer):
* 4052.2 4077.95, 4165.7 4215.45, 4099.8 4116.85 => 0.9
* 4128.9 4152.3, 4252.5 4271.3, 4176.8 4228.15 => -3.2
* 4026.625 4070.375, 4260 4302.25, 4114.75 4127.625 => 0.2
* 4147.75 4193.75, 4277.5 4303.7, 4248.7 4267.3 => 0.6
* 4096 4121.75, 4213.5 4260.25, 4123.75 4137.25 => -0.3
